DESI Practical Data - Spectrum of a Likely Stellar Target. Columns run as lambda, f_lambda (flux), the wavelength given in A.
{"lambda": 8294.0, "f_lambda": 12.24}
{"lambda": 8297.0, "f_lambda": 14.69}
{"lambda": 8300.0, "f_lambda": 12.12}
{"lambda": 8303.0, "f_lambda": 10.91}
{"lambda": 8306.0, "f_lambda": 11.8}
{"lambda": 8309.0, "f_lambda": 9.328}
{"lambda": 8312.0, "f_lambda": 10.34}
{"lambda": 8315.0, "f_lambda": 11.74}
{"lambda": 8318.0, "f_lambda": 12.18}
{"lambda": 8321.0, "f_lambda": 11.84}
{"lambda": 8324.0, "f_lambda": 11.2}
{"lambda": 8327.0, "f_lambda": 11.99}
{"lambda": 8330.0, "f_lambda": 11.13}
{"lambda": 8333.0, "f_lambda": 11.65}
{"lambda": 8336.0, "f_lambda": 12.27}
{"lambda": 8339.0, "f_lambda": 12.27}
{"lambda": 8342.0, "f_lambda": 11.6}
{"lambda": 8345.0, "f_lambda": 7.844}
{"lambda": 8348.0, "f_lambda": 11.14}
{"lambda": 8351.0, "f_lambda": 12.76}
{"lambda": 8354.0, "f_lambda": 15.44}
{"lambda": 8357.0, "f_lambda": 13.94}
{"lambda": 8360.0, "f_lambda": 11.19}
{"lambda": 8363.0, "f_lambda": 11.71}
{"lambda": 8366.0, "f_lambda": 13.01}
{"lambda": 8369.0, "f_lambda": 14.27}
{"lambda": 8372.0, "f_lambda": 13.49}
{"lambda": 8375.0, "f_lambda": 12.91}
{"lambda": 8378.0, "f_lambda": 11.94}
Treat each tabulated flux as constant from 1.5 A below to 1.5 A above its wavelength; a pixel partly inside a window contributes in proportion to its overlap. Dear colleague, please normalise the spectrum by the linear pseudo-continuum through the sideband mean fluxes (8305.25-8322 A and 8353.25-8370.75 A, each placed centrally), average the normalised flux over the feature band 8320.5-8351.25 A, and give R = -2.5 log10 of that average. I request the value 0.07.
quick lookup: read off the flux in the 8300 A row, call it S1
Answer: 12.12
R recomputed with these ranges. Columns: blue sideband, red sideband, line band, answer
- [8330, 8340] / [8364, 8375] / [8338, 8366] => 0.05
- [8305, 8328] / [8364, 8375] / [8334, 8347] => 0.11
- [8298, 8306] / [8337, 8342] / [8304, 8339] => 0.05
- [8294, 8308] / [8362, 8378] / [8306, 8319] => 0.13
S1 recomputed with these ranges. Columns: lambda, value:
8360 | 11.19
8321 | 11.84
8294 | 12.24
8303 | 10.91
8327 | 11.99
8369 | 14.27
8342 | 11.6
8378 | 11.94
